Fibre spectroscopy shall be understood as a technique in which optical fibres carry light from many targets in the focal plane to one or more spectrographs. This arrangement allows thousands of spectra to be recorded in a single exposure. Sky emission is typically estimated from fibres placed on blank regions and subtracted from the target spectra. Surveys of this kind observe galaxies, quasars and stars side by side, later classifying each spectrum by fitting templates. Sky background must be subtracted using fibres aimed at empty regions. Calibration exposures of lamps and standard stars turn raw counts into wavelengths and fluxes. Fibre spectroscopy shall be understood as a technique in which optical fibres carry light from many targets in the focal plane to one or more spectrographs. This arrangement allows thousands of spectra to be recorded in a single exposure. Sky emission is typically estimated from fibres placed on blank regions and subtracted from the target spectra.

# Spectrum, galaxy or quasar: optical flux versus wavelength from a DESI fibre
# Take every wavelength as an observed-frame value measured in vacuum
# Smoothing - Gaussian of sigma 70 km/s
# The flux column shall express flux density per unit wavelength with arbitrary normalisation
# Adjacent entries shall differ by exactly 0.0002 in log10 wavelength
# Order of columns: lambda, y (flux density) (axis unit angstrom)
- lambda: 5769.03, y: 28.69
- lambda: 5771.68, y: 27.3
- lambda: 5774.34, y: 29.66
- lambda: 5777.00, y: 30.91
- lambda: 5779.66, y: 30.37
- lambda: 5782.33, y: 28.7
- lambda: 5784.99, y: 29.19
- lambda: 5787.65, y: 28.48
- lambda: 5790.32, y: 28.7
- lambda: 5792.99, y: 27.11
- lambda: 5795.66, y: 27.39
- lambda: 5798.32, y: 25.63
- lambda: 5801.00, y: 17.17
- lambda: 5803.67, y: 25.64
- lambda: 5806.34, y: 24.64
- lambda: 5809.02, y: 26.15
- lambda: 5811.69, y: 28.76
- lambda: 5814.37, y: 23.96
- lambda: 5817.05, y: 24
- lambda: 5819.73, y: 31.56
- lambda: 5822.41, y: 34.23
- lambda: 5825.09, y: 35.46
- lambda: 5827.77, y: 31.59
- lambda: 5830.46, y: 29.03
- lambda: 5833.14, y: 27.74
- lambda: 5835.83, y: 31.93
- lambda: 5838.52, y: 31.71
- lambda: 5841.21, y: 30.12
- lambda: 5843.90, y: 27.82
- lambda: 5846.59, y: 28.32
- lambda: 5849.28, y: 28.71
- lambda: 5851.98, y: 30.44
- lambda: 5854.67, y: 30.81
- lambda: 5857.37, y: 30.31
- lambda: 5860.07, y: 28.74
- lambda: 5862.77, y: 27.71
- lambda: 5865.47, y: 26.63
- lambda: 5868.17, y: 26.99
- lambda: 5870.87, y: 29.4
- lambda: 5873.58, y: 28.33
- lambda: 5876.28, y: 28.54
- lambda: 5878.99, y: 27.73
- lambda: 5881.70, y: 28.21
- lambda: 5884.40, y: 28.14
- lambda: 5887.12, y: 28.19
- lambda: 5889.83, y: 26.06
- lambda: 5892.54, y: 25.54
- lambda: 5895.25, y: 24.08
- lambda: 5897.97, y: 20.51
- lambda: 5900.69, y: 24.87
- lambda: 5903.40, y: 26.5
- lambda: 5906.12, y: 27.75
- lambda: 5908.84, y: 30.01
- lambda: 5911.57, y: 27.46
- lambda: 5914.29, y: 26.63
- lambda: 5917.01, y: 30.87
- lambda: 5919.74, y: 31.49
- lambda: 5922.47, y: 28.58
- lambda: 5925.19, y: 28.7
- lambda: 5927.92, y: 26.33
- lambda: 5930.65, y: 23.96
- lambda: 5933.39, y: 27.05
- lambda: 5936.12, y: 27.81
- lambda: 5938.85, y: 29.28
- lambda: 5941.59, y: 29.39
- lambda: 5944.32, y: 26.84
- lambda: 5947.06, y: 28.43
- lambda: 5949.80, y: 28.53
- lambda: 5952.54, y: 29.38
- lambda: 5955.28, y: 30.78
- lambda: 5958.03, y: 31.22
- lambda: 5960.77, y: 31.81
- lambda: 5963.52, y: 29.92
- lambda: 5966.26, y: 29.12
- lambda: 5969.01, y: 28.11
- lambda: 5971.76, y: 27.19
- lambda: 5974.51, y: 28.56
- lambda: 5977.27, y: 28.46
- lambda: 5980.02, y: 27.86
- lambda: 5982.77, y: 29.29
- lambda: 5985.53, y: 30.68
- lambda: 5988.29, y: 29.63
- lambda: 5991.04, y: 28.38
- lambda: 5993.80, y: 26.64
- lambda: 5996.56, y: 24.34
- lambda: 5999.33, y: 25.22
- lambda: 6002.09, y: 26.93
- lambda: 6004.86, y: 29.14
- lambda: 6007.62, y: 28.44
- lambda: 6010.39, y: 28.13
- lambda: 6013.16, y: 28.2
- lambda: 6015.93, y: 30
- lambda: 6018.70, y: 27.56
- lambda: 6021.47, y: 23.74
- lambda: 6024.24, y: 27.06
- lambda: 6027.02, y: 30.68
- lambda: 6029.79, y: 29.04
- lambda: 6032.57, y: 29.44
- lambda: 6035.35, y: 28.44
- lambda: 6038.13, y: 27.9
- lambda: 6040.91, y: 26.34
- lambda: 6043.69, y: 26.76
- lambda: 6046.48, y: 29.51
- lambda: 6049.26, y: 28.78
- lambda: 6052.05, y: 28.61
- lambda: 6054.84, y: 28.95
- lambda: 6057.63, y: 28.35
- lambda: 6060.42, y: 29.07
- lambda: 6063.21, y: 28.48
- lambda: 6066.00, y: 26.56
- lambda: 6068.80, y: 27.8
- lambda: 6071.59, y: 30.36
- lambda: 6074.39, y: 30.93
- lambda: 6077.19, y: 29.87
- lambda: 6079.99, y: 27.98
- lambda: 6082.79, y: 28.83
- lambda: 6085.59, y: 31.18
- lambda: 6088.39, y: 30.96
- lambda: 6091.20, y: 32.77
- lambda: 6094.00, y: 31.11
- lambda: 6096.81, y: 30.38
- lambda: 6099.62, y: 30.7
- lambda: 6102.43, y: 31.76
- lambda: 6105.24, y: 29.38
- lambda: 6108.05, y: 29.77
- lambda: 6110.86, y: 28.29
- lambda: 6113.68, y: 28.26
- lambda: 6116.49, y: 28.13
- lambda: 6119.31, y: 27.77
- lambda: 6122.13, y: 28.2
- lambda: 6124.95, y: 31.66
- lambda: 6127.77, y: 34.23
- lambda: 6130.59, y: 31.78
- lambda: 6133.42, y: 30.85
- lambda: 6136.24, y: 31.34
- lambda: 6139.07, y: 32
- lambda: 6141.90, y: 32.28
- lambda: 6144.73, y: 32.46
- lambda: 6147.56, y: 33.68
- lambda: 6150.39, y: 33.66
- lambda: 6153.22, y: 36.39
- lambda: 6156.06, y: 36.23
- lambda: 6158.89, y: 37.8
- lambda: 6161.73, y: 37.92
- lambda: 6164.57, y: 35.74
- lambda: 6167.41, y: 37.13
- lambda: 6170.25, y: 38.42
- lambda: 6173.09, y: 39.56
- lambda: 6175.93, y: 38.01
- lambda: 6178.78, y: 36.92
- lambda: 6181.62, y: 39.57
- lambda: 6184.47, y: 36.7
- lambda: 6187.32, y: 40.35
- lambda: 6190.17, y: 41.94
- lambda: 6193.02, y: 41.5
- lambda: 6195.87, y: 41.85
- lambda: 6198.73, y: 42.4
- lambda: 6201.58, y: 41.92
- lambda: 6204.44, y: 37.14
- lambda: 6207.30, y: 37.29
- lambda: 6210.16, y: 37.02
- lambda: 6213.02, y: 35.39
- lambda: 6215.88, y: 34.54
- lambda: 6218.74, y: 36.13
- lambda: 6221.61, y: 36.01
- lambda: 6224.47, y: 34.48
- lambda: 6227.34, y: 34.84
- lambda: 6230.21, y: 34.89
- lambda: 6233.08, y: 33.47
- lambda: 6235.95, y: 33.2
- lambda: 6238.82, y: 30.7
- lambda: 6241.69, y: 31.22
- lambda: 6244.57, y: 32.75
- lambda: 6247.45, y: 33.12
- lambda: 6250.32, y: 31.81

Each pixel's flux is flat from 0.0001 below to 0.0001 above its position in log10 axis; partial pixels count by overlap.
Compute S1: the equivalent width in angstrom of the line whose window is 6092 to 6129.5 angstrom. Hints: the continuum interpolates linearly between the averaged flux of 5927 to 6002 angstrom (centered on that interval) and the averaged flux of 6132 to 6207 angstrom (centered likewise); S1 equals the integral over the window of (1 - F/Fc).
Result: 4.91 angstrom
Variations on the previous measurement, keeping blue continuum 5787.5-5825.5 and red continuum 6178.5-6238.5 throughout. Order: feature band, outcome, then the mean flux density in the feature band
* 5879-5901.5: 2.6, 25.8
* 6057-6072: 2.4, 28.3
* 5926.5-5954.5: 2.5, 27.8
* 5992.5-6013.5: 3.3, 27.1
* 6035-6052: 2.6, 28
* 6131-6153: 1.9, 32.5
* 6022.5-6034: 1.4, 28.9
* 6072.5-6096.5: 2.6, 30.4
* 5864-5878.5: 0.4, 28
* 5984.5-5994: 0.8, 29.1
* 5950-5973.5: 1.1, 29.6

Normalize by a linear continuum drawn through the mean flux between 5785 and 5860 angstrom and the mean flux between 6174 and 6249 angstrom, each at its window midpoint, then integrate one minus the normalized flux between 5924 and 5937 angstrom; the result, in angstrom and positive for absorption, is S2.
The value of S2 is 1.7 angstrom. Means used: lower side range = 28.4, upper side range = 36.7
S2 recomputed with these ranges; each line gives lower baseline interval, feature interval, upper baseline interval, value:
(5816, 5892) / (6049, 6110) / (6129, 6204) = 8.9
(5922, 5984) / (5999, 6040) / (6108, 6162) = 2.5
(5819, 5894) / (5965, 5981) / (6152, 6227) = 2.0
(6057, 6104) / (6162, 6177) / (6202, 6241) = -2.1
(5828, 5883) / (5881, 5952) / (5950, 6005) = 3.5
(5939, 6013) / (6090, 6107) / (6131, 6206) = 1.5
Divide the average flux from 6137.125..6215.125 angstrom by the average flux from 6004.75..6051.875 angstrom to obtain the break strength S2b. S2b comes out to 1.3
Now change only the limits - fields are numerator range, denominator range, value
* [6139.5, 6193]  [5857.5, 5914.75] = 1.36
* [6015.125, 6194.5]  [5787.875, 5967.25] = 1.13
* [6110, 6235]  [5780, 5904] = 1.27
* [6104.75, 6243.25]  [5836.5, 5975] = 1.24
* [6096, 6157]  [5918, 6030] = 1.10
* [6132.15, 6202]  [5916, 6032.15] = 1.30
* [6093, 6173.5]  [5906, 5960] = 1.14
